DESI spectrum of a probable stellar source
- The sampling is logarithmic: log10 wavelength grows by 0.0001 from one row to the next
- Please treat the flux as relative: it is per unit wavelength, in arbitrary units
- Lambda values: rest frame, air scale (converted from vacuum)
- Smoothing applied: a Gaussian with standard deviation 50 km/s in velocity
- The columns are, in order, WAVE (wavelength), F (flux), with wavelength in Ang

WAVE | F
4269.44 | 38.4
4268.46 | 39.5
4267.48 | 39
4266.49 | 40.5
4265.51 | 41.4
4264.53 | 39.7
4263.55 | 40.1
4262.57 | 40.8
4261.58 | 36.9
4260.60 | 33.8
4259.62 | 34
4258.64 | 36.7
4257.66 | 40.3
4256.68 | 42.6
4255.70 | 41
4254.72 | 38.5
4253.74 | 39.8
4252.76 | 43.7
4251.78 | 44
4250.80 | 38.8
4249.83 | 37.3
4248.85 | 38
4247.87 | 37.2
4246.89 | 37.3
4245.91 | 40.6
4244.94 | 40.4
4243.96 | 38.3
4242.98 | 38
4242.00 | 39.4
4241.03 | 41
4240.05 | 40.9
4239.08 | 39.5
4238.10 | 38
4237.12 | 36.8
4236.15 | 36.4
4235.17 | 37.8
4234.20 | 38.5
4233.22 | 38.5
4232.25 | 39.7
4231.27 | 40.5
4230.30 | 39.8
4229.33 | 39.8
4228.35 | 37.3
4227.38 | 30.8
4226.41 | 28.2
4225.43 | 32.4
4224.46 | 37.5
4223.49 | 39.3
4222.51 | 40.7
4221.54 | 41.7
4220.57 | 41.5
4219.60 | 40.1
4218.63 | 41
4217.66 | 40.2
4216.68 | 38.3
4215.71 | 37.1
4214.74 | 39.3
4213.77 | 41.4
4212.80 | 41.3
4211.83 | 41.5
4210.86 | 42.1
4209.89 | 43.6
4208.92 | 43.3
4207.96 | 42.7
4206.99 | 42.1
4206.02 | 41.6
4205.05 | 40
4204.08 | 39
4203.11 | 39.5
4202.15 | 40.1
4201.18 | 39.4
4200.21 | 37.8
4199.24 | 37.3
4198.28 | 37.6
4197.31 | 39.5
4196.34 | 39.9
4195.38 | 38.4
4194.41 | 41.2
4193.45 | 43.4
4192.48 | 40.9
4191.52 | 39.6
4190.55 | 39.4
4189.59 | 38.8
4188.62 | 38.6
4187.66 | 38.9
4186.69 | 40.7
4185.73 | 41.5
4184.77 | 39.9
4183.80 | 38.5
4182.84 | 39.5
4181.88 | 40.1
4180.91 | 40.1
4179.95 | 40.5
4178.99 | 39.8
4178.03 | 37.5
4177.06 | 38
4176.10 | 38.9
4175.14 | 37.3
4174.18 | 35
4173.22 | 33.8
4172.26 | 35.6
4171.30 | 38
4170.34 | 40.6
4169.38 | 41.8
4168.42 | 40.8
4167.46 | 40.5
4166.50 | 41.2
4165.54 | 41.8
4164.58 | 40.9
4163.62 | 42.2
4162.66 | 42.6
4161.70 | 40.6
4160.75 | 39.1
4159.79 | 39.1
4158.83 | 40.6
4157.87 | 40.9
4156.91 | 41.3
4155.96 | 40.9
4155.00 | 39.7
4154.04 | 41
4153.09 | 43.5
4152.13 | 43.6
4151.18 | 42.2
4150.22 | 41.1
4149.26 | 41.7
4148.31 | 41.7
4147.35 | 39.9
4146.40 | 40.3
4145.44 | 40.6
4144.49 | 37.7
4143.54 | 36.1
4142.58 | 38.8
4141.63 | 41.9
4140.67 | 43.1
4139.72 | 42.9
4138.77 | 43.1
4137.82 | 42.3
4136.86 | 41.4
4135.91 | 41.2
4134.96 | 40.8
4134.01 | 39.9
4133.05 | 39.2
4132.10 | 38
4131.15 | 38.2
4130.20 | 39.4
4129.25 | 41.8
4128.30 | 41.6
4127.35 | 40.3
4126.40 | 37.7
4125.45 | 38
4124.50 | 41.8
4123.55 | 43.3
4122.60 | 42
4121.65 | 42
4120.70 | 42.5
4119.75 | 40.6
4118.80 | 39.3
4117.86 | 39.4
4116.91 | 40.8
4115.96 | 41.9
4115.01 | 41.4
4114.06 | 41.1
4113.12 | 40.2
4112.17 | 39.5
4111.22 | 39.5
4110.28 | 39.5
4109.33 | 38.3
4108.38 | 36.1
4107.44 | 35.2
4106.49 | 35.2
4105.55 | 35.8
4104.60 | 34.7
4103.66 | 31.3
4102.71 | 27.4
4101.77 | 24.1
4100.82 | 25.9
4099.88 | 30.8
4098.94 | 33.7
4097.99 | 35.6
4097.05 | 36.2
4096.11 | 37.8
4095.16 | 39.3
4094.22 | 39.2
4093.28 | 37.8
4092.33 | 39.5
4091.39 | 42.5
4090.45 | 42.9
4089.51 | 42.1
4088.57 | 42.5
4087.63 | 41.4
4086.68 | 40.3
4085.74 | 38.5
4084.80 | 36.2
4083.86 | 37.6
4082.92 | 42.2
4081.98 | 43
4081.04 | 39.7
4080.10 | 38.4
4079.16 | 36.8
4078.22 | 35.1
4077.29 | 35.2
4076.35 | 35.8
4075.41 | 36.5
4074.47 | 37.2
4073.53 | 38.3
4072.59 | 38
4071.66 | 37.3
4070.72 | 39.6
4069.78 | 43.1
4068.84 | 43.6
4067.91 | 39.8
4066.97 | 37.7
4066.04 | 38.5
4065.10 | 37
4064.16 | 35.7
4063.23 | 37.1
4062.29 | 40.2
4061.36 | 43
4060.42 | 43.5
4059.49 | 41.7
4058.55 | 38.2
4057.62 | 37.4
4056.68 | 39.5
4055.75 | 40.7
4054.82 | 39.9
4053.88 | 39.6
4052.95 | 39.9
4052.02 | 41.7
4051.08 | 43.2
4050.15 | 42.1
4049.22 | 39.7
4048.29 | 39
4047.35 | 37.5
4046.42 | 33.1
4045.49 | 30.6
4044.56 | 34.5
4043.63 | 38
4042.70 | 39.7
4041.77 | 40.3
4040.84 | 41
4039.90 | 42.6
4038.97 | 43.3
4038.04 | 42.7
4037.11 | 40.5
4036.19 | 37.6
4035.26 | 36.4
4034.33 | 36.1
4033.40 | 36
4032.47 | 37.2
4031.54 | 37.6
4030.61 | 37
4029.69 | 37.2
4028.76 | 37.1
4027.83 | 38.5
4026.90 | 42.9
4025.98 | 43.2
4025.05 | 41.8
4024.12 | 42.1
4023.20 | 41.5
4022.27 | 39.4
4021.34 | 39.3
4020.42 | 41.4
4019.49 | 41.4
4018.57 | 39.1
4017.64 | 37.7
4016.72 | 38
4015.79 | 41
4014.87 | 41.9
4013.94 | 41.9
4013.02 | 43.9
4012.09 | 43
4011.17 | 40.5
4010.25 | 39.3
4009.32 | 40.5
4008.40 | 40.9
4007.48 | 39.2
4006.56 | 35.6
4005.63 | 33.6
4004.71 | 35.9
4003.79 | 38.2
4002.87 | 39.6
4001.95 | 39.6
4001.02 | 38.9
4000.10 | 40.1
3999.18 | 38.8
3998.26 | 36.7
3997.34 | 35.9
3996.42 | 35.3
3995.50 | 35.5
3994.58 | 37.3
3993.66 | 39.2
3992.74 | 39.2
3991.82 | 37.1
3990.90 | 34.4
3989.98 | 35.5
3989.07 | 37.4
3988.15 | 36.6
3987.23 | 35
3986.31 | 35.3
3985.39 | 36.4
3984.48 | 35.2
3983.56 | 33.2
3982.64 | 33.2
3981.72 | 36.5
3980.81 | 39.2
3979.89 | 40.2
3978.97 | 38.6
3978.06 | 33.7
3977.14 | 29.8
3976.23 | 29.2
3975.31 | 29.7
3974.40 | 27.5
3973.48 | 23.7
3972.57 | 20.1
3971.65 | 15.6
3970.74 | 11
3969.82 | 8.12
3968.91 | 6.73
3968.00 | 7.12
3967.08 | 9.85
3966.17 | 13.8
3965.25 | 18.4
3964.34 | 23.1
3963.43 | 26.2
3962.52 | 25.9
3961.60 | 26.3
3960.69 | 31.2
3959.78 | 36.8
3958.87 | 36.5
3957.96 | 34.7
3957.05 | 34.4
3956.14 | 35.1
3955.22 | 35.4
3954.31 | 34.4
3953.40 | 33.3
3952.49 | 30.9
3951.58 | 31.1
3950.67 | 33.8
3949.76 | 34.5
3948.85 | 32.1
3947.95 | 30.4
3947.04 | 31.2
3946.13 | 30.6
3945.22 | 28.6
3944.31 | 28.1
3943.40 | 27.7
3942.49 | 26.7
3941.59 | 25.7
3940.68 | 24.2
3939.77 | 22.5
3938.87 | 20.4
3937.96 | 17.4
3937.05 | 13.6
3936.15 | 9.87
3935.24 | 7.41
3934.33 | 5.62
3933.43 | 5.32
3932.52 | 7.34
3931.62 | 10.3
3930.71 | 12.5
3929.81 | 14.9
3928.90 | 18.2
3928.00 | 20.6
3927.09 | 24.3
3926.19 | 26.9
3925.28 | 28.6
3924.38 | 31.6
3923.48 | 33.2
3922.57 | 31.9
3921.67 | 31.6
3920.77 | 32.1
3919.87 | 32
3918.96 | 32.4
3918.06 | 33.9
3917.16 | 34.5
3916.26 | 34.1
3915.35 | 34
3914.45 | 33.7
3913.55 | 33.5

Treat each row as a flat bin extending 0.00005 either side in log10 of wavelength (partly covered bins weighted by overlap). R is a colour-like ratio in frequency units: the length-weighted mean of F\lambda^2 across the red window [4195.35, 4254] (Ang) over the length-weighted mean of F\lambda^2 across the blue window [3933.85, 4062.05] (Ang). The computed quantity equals 1.29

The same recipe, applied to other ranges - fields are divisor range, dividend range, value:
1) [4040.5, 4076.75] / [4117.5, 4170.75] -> 1.09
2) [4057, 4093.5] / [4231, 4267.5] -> 1.08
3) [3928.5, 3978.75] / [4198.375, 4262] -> 1.92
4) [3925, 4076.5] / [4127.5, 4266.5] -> 1.31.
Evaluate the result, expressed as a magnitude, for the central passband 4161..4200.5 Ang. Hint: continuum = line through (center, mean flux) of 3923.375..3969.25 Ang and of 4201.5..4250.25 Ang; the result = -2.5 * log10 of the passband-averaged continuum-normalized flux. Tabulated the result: -0.08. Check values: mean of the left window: 23.8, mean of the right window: 39.1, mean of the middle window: 39.5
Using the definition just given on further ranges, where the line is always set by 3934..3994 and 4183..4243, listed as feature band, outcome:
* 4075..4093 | -0.18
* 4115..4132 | -0.15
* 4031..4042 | -0.25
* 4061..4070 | -0.21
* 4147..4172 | -0.12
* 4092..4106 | 0.01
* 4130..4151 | -0.13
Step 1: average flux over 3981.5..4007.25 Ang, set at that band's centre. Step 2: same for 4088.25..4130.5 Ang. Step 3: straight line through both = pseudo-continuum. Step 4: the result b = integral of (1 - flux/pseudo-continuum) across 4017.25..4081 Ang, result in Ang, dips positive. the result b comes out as -2.9 Ang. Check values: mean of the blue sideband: 36.6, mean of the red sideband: 38.2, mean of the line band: 39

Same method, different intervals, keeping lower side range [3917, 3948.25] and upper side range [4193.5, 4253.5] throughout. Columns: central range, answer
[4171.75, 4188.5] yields -0.8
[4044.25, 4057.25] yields -4.0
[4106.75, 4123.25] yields -3.3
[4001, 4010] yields -3.7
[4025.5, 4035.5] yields -3.4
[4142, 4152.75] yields -1.6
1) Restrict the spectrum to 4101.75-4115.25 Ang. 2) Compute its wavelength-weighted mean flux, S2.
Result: 36.3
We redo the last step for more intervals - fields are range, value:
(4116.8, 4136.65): 40.4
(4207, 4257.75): 39.3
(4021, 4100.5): 39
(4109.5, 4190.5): 40.2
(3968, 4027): 35.4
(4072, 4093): 39.1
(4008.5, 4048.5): 39.4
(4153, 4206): 39.7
